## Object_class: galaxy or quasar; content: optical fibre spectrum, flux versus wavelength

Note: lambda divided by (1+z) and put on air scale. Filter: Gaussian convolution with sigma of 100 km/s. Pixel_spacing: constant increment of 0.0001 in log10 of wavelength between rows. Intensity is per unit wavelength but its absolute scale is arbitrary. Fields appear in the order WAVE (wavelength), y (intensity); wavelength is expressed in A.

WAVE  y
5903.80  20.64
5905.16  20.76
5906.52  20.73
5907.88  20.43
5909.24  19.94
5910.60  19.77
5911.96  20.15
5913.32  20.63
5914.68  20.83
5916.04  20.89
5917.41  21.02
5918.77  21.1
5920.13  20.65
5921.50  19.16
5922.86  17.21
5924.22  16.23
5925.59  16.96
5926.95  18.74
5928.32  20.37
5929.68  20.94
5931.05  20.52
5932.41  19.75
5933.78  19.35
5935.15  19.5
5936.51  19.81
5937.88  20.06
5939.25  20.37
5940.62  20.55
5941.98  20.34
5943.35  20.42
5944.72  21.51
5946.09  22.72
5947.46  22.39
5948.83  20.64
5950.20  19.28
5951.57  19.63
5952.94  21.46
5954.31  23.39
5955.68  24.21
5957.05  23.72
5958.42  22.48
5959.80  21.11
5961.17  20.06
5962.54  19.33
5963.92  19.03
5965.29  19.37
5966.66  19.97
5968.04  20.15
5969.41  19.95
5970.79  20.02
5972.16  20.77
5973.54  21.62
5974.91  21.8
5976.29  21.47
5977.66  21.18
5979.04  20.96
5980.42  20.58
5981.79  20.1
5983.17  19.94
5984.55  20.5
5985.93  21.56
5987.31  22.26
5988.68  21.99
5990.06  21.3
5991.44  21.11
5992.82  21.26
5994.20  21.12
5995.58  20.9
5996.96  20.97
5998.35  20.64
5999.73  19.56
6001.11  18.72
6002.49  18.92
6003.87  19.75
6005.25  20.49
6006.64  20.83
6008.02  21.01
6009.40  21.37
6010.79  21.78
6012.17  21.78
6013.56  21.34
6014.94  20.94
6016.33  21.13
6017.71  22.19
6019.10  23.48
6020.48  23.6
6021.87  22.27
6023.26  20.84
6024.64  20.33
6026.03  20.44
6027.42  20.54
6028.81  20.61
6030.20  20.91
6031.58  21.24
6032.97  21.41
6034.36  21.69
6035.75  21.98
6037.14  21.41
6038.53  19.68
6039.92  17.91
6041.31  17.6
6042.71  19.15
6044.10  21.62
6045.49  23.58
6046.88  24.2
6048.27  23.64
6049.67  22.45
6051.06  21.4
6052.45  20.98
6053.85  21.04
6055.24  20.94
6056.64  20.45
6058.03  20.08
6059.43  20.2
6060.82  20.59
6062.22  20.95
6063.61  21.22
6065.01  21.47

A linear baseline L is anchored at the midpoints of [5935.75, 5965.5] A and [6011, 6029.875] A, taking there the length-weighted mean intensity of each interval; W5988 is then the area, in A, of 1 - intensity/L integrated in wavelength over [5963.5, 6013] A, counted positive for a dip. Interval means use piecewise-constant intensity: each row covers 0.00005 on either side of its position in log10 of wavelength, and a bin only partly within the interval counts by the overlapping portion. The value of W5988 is 1.3 A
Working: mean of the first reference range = 21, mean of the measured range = 20.7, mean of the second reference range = 21.5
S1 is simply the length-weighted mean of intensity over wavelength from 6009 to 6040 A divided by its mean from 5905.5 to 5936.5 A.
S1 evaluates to 1.08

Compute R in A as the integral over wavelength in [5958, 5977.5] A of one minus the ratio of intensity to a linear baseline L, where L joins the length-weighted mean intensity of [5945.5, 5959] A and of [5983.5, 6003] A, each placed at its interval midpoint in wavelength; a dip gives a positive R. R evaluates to 0.9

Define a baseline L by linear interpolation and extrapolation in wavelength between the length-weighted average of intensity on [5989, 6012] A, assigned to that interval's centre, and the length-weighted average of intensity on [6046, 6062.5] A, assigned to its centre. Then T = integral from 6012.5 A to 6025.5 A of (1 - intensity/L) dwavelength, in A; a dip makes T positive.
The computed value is -0.5 A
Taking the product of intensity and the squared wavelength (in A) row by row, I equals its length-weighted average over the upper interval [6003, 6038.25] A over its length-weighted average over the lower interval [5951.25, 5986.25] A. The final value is 1.04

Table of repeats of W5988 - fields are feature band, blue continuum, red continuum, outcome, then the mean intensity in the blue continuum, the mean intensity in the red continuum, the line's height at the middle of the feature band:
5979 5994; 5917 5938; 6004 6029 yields -0.3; 19.4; 21.4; 20.7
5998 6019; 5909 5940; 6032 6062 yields -0.1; 19.7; 21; 20.6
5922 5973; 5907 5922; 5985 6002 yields 0.8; 20.4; 20.9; 20.6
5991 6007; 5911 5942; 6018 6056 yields 0.3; 19.8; 21.3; 20.8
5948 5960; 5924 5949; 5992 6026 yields -0.9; 20.1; 21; 20.3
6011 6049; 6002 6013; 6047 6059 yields -0.4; 20.8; 21.5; 21.1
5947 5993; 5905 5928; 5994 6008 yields -2.3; 19.7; 20.2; 20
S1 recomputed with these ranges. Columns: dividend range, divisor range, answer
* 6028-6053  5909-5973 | 1.04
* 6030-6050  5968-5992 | 1.01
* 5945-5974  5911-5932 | 1.07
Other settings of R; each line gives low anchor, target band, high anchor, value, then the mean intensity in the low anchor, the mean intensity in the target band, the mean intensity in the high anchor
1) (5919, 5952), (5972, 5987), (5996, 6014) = -0.5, 19.9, 21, 20.5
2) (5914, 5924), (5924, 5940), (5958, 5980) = 0.5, 19.9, 19.5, 20.5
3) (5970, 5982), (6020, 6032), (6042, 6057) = 0.2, 21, 21.2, 21.8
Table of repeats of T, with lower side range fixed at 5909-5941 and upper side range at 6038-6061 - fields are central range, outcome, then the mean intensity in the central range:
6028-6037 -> -0.23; 21.3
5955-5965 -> -0.62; 21.3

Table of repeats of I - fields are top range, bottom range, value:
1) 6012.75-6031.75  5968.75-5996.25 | 1.03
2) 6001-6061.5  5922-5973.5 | 1.07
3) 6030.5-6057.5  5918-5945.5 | 1.12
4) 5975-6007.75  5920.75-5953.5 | 1.06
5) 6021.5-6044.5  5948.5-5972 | 1.01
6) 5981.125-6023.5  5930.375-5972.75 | 1.04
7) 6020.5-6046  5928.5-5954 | 1.04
